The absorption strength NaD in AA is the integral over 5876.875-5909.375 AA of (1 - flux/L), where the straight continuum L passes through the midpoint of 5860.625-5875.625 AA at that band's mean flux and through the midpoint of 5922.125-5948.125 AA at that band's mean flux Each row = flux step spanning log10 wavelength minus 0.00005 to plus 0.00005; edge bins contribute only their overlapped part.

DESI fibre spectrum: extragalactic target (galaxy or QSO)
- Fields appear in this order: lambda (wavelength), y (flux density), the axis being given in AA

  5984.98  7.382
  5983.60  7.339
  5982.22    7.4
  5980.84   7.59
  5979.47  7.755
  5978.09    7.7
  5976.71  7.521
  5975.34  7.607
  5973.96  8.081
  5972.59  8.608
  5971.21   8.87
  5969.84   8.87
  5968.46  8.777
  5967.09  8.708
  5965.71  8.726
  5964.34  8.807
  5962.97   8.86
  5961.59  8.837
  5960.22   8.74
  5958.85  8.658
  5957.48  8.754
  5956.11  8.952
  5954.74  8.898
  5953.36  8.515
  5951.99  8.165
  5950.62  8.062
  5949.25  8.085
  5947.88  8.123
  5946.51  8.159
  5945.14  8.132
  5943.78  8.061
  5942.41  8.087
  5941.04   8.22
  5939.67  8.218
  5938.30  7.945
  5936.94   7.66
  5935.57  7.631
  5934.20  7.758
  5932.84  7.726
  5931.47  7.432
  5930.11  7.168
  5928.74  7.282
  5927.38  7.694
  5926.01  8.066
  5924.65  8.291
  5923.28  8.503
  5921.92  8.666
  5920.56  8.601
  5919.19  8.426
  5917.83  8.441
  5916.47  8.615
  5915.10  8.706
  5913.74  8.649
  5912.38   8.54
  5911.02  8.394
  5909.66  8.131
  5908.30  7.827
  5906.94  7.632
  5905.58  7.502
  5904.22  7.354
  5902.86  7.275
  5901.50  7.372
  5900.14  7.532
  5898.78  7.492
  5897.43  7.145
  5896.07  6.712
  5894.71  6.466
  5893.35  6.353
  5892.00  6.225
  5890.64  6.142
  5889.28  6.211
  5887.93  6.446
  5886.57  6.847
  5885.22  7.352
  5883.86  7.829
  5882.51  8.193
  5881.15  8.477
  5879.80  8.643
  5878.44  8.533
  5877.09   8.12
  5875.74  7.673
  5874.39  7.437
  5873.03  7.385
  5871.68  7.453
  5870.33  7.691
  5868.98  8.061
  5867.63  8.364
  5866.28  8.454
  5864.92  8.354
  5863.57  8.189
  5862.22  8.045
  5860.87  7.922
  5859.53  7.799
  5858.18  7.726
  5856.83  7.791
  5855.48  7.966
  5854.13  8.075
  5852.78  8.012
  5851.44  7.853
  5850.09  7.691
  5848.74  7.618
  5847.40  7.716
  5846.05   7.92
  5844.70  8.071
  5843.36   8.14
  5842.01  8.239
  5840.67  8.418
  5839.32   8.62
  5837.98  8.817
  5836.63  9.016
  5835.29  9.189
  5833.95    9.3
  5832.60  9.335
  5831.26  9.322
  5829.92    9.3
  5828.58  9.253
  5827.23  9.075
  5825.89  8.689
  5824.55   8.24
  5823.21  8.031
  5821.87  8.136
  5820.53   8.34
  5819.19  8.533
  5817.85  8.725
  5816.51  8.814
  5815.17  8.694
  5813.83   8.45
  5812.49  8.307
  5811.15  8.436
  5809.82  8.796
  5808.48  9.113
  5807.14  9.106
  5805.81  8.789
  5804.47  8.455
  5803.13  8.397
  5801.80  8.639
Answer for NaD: 2.5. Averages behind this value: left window 7.93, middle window 7.32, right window 7.91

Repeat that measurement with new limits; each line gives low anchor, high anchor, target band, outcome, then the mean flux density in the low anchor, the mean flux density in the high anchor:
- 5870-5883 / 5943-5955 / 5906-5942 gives 0.21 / 7.96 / 8.22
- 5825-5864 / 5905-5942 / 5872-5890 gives 1.35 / 8.38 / 8.07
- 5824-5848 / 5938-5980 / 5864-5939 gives 7.05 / 8.71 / 8.38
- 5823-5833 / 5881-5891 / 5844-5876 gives 0.21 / 8.94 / 7.15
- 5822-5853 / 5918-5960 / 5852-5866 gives 0.73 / 8.52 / 8.14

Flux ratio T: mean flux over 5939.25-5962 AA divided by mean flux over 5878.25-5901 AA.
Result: 1.17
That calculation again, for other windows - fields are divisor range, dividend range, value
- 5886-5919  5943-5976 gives 1.14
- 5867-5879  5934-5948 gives 1.02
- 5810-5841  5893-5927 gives 0.90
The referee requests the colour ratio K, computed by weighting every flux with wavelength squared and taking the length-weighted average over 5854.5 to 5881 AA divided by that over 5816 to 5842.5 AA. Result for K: 0.92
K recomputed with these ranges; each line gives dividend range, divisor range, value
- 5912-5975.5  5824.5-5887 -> 1.04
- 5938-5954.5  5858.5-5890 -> 1.07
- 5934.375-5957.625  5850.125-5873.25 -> 1.06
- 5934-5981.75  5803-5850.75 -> 1.01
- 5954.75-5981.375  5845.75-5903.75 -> 1.15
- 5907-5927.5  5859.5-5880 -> 1.06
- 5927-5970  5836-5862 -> 1.06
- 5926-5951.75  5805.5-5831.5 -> 0.94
